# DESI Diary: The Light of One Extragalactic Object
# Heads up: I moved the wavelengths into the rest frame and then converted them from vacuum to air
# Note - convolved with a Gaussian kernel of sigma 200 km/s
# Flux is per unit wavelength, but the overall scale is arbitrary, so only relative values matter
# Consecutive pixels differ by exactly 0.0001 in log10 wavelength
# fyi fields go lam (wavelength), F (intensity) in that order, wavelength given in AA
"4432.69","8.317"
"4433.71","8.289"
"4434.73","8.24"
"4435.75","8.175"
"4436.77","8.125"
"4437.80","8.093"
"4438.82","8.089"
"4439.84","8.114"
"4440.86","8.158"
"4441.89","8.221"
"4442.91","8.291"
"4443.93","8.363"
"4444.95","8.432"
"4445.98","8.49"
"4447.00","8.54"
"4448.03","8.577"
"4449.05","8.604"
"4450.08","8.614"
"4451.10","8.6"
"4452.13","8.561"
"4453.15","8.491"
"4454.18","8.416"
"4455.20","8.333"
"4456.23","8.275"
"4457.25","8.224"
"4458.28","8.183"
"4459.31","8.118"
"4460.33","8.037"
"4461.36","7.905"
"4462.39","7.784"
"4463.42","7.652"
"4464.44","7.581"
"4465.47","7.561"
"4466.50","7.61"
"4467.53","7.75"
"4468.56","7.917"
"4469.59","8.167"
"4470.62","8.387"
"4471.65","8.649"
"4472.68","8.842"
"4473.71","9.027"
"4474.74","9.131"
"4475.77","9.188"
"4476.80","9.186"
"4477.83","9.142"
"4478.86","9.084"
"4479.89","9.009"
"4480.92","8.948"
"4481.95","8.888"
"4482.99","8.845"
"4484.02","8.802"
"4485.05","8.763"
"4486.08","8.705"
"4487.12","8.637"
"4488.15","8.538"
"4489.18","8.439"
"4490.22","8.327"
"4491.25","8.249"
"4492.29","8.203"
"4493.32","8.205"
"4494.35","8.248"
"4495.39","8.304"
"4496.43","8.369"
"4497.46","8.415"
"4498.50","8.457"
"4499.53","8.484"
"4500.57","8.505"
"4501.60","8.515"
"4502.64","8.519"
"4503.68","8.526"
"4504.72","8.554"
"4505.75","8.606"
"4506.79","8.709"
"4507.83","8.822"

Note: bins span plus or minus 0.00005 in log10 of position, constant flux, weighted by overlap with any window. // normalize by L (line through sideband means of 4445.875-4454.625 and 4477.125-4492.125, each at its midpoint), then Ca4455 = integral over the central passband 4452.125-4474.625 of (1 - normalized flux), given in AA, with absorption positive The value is 1.2 AA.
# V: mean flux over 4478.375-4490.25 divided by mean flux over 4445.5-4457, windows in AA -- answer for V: 1.03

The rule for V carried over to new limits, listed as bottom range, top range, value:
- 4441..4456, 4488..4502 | 0.99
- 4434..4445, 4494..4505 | 1.03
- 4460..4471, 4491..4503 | 1.07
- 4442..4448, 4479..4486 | 1.05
